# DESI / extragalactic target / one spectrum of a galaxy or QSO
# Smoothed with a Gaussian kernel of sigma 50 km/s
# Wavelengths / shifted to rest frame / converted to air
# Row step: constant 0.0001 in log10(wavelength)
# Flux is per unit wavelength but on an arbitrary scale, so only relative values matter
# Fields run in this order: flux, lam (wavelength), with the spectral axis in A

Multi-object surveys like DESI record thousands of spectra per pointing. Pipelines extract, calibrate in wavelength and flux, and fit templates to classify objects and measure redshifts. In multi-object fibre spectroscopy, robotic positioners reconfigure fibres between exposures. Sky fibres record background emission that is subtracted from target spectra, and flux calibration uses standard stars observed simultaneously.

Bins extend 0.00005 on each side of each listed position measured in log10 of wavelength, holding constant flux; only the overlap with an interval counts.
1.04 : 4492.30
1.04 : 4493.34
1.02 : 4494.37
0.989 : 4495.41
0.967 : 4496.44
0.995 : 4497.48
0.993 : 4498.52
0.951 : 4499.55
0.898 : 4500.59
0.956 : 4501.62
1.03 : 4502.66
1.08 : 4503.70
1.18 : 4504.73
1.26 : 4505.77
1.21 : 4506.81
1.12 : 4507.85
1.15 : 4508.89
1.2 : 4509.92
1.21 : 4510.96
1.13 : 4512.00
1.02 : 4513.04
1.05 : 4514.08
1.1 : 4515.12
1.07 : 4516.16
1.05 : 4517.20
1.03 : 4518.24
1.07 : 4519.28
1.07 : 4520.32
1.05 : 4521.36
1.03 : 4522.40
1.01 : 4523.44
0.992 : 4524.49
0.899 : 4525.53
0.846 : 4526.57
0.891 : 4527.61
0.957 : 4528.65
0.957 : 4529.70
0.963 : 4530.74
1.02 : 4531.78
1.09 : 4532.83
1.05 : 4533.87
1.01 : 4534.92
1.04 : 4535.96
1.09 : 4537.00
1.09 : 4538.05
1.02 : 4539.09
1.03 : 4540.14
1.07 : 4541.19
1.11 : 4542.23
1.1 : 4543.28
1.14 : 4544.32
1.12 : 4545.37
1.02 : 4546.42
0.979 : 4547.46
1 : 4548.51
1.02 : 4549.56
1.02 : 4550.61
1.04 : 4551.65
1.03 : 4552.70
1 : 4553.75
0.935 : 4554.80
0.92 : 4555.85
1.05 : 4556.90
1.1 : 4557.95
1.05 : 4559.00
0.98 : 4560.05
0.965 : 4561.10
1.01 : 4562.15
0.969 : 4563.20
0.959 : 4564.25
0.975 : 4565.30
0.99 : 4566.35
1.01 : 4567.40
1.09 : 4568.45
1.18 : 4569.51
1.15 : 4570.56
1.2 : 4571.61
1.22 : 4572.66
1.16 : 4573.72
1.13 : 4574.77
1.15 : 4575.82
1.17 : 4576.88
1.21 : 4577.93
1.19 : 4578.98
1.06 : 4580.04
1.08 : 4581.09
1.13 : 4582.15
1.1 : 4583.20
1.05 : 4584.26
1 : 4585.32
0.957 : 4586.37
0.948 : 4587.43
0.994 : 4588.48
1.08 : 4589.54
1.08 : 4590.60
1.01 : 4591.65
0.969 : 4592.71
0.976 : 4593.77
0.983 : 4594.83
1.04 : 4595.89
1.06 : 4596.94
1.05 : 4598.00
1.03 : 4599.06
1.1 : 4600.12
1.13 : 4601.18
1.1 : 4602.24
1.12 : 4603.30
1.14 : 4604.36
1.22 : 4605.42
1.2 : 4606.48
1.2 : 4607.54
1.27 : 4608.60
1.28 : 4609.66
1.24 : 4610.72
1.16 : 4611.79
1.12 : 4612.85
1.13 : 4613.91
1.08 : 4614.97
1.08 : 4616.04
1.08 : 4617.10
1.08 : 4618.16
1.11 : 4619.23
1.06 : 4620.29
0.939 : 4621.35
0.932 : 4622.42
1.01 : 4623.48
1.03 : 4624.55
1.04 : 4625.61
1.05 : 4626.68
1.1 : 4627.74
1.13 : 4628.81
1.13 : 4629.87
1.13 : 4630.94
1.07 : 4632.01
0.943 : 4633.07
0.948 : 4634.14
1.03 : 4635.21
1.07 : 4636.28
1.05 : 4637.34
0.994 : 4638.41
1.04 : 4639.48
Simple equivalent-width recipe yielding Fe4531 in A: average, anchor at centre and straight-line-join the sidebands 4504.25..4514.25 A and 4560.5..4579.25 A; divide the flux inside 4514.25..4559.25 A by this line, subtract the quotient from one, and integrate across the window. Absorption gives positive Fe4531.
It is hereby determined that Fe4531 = 4.06 A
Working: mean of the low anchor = 1.16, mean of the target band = 1.03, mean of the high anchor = 1.09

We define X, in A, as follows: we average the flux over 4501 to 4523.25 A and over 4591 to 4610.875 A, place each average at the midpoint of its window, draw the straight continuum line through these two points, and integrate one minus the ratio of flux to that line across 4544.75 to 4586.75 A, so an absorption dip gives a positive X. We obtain 1.69 A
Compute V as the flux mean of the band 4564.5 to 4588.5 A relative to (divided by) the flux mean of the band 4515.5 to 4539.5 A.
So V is 1.1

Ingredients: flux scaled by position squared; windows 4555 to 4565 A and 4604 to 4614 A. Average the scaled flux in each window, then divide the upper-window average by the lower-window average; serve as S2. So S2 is 1.23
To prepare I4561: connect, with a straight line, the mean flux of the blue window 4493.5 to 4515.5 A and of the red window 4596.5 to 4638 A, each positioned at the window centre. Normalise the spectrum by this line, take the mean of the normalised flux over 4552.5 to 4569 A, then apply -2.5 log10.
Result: 0.084 mag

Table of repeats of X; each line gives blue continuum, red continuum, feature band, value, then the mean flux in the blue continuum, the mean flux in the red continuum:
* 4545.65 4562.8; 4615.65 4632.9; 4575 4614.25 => -2.4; 1.01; 1.06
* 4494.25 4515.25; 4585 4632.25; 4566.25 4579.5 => -0.8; 1.07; 1.08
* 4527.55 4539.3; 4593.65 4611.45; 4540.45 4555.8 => 0.1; 1.02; 1.13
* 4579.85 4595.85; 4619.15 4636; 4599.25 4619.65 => -2.2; 1.03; 1.04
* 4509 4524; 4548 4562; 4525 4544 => 0.6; 1.08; 1.01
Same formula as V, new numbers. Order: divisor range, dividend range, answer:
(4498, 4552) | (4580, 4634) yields 1.03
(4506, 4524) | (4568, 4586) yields 1.03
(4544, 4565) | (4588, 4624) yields 1.08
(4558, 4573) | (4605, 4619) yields 1.10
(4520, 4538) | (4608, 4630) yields 1.10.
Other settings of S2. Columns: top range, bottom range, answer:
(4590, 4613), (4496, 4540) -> 1.11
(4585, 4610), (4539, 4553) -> 1.05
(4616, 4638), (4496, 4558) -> 1.05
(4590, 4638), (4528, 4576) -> 1.06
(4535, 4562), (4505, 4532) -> 1.00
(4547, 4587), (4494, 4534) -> 1.04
